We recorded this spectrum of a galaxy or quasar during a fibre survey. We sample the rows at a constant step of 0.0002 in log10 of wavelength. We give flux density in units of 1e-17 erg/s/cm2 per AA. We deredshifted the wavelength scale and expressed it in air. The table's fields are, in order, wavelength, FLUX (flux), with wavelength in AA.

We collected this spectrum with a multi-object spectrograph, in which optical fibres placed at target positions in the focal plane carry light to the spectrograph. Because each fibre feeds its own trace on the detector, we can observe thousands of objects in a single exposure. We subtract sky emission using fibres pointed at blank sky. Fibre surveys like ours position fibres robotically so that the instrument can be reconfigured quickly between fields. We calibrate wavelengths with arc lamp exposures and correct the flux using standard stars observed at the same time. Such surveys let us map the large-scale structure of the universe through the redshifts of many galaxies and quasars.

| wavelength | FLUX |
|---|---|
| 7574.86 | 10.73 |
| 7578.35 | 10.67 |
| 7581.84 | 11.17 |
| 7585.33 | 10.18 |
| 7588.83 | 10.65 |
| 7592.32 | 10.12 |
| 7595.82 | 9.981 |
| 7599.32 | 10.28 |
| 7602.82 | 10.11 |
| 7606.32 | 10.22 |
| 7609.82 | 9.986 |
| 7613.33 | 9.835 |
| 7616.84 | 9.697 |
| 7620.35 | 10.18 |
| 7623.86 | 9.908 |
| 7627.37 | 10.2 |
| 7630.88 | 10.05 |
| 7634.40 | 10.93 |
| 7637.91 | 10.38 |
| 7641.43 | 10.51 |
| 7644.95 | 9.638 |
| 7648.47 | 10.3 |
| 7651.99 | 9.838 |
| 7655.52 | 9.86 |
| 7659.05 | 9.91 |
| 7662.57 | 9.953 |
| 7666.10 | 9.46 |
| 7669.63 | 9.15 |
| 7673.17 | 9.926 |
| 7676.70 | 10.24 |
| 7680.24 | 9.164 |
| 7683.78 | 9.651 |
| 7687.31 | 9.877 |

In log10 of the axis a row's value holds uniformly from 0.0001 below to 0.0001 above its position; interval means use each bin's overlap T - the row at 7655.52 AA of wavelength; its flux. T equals 9.86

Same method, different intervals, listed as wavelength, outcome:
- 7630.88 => 10.05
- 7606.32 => 10.22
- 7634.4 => 10.93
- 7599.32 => 10.28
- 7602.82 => 10.11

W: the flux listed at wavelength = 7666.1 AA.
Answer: 9.46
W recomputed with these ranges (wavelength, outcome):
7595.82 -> 9.981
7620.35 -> 10.18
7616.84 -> 9.697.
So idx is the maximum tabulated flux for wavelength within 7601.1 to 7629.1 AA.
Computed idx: 10.22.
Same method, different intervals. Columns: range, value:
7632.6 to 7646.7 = 10.93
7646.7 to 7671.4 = 10.3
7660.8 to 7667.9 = 9.953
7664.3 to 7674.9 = 9.926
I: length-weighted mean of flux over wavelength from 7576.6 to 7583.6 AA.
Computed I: 10.9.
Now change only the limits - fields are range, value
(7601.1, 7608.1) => 10.2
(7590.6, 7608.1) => 10.1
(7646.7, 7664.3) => 9.97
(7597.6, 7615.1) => 10.1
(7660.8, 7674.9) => 9.62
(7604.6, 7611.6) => 10.1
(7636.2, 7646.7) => 10.2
